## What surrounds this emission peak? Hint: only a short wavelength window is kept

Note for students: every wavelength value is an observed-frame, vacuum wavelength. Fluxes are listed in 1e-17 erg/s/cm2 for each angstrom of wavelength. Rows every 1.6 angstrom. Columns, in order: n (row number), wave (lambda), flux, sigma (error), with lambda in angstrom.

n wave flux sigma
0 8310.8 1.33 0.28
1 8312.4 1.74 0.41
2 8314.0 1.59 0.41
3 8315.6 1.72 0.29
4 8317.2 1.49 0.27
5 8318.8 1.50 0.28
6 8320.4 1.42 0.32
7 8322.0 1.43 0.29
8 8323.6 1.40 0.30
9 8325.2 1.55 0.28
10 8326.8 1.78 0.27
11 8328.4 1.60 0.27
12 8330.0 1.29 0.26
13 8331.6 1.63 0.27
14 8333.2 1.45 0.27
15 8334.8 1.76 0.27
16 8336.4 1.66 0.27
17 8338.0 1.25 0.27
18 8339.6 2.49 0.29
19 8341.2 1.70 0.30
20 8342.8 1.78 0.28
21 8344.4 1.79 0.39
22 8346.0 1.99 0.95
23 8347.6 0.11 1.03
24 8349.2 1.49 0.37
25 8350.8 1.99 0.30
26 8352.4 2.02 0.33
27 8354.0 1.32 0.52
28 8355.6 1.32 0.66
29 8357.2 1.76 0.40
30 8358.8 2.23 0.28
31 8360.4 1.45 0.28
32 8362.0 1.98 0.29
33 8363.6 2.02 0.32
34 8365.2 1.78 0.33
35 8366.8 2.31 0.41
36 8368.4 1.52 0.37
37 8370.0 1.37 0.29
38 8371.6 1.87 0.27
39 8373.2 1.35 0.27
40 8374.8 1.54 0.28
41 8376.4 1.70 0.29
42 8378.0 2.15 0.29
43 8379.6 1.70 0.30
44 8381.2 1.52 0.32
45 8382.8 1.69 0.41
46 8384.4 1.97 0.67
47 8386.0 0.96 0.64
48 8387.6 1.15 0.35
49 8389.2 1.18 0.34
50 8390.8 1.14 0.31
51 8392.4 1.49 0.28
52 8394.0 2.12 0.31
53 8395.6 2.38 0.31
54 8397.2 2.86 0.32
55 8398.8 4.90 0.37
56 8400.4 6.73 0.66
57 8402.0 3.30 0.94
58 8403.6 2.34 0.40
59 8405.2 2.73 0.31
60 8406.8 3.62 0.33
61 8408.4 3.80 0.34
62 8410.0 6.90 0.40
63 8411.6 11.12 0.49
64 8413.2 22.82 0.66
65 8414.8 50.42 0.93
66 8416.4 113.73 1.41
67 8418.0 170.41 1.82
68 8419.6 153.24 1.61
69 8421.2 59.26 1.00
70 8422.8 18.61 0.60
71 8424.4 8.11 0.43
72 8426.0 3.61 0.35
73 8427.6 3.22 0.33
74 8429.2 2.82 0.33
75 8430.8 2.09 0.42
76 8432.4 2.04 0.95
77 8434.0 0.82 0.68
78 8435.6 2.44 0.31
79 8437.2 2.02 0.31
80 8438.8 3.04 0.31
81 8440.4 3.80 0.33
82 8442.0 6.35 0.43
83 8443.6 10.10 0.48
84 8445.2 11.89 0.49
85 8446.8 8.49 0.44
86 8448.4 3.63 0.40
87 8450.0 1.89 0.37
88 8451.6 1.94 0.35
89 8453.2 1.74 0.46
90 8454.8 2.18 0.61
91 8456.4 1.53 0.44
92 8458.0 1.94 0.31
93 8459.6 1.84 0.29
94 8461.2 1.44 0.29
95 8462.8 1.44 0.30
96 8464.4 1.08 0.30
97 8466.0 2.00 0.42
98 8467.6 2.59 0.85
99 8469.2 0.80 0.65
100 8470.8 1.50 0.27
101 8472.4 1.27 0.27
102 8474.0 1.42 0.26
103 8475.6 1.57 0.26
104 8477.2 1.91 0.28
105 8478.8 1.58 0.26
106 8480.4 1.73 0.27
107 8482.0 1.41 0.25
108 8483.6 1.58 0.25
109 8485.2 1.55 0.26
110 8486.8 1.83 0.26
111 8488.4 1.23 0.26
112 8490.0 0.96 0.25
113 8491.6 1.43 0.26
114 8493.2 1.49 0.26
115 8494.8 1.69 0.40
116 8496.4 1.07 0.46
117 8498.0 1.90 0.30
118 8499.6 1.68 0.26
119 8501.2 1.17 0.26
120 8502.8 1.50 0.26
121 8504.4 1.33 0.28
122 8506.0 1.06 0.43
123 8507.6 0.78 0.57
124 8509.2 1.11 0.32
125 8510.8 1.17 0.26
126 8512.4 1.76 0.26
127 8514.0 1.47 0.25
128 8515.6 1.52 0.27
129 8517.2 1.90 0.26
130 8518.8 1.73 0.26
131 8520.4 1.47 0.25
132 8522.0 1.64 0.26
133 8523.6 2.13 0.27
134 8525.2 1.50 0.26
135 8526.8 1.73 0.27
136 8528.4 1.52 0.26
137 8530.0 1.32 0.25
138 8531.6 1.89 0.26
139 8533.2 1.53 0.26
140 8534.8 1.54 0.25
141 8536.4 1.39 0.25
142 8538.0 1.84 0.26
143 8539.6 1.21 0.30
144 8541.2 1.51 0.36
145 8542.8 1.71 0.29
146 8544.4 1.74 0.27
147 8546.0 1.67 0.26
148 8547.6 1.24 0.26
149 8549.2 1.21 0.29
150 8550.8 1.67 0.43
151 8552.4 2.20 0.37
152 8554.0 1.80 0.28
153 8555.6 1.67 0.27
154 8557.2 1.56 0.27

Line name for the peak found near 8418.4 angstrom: Halpha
